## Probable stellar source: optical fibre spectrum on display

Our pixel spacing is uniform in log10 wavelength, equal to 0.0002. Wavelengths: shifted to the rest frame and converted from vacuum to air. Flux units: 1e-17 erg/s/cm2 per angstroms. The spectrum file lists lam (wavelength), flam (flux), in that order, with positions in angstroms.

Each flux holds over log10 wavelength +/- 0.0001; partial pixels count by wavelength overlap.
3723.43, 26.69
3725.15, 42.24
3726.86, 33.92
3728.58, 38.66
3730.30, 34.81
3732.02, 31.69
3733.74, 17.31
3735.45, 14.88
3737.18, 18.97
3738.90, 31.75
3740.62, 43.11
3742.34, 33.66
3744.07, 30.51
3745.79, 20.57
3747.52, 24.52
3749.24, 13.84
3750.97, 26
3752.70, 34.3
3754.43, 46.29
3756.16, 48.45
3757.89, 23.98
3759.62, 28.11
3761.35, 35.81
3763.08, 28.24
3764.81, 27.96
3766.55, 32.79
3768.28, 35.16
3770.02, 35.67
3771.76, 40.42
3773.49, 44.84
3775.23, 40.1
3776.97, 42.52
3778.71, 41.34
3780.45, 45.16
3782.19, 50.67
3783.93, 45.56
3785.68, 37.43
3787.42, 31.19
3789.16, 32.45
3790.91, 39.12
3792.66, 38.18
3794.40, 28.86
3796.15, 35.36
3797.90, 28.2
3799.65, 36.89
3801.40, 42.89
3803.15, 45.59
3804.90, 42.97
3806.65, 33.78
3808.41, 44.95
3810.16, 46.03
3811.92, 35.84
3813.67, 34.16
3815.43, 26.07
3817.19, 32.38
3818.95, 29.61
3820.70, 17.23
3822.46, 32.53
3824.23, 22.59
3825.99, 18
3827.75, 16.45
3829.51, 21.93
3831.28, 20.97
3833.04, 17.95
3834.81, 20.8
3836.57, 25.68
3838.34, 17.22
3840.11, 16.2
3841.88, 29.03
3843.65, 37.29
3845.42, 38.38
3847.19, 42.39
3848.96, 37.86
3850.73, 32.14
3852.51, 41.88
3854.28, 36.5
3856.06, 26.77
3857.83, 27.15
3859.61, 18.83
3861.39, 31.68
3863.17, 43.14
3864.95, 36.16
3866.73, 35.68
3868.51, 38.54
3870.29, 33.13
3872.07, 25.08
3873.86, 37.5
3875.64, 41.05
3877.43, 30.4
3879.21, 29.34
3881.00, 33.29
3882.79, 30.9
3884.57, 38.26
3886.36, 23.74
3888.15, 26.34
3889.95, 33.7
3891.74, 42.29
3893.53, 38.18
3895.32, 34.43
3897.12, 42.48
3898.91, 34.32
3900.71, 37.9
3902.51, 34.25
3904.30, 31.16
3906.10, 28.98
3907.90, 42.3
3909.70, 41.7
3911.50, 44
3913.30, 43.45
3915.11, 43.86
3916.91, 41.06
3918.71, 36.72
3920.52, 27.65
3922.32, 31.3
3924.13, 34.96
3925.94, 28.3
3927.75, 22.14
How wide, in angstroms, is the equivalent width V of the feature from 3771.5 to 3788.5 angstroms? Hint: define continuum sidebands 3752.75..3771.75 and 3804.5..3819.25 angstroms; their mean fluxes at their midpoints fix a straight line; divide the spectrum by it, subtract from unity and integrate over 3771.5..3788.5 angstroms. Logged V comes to -3.3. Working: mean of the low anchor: 34.5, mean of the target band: 41.9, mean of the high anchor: 36.2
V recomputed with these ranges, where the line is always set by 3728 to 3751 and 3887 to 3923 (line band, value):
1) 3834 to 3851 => 1.8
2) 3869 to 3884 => 0.9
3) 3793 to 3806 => -2.8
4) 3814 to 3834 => 5.3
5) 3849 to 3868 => 0.4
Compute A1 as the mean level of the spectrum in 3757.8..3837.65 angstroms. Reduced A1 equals 33.4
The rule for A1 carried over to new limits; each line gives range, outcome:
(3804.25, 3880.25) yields 30.7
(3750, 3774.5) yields 34.8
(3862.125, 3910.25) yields 34.9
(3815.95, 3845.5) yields 24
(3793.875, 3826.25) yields 33.7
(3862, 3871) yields 37.2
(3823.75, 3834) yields 19.5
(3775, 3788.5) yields 41.7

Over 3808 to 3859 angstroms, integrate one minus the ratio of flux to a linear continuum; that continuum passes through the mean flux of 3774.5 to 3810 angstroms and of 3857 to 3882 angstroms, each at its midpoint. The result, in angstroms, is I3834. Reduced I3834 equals 9.8 angstroms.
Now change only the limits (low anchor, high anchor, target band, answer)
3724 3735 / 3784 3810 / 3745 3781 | 1.0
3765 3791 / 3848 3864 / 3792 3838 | 7.7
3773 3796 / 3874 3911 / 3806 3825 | 3.0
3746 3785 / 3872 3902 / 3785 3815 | -1.5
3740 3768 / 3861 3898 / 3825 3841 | 6.6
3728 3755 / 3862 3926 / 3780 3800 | -4.3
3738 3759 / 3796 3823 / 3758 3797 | -4.3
